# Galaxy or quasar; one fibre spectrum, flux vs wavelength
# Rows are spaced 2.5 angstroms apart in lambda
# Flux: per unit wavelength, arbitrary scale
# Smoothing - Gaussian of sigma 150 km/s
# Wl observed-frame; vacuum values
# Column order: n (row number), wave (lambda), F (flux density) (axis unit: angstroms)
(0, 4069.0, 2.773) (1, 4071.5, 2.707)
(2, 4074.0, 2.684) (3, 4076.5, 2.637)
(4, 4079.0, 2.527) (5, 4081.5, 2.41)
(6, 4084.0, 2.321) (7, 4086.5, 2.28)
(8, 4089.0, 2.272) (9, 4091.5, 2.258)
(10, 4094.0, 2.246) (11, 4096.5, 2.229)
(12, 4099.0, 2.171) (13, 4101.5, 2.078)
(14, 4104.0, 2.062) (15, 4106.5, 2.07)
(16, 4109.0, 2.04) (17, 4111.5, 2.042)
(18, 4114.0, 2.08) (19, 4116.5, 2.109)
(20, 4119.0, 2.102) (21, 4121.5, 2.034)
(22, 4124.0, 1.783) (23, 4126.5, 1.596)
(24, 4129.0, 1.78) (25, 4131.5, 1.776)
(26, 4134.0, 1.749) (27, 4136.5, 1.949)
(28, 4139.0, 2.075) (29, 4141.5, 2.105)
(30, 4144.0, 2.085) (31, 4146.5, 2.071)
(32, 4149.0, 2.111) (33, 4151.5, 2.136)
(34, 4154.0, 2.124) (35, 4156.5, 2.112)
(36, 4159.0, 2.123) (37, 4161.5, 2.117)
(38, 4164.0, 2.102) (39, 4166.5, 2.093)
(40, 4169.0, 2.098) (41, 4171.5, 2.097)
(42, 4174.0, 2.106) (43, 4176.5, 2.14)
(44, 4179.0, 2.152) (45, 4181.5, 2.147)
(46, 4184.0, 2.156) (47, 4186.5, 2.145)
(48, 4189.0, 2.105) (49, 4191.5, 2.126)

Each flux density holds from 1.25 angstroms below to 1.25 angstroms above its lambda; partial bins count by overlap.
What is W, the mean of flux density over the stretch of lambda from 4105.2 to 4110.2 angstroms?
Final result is 2.06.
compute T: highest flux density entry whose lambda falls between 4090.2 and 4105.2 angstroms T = 2.258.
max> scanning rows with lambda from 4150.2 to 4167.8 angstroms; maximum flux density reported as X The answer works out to 2.136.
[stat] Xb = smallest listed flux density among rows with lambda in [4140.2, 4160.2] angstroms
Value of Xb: 2.071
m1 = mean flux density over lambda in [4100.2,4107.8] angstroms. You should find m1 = 2.07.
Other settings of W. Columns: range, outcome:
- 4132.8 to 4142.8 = 1.97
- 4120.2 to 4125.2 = 1.91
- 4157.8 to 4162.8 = 2.12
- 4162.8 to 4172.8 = 2.1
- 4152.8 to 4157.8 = 2.12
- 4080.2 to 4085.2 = 2.37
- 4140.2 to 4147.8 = 2.09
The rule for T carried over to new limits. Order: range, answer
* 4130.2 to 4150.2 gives 2.111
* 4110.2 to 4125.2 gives 2.109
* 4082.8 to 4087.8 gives 2.321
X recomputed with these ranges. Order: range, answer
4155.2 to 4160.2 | 2.123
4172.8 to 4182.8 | 2.152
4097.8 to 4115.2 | 2.171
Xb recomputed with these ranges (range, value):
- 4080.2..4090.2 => 2.272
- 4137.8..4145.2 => 2.075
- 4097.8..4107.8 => 2.062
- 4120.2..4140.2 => 1.596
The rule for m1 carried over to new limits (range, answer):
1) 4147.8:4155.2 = 2.12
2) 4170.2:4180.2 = 2.12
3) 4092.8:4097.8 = 2.24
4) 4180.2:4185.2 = 2.15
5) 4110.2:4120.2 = 2.08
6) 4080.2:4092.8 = 2.31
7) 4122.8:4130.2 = 1.72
